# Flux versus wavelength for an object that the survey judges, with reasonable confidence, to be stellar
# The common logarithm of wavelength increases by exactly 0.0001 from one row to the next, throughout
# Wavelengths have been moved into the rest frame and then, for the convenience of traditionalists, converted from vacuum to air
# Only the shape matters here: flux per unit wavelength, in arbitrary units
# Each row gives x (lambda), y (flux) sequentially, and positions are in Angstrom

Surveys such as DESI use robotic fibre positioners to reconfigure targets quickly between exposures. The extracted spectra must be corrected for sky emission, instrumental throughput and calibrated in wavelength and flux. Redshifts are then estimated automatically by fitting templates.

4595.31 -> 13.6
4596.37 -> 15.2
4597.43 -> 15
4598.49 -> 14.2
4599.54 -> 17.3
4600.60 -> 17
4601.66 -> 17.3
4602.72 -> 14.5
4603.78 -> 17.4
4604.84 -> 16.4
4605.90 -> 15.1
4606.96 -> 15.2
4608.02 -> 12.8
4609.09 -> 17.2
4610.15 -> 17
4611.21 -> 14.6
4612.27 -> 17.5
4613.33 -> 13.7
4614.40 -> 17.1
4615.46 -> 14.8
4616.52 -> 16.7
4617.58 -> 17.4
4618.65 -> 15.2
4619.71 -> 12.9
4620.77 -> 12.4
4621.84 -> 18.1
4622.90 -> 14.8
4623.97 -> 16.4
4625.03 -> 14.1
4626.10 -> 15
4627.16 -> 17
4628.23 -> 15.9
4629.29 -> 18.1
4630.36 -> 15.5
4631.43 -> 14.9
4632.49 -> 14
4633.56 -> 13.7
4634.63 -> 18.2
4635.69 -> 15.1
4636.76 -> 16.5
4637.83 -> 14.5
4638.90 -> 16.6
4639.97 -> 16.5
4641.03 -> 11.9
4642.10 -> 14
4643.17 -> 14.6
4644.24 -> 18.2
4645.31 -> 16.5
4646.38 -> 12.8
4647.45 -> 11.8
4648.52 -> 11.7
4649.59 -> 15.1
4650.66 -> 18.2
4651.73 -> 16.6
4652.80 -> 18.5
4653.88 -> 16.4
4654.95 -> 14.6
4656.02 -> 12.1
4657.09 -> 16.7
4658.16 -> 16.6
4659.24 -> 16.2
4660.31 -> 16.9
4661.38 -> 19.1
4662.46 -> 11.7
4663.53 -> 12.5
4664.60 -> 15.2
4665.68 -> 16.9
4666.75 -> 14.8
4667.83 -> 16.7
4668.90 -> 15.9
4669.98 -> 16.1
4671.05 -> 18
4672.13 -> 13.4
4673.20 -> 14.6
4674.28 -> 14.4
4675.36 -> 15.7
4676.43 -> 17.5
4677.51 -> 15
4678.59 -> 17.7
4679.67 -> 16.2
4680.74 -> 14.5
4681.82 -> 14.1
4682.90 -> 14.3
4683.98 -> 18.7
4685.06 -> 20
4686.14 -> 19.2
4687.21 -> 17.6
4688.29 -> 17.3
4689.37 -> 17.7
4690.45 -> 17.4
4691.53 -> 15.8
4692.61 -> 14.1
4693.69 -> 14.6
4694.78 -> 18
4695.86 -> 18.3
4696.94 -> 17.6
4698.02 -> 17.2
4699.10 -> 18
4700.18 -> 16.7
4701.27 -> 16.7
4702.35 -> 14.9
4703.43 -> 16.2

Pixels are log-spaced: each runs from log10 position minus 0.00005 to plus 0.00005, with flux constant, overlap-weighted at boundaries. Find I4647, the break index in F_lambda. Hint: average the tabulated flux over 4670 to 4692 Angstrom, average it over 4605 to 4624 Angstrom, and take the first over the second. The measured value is 1.1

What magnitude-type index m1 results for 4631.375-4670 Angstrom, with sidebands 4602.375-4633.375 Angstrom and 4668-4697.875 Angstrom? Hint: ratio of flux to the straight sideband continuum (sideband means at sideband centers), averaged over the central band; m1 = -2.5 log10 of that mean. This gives 0.05 mag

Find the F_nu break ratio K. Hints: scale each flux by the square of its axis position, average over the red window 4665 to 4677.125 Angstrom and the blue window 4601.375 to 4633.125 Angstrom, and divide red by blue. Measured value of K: 1.04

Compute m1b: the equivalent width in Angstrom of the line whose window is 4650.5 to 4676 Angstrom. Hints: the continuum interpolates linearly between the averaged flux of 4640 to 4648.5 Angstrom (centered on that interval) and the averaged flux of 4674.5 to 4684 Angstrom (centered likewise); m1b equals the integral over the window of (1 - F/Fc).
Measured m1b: -1.12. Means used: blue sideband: 14.2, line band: 15.7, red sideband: 15.8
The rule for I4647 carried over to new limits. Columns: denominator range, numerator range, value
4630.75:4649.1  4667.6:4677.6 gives 1.06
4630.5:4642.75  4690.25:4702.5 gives 1.10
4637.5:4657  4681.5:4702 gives 1.13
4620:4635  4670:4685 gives 1.02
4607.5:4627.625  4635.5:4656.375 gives 0.98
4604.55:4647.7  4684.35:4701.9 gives 1.12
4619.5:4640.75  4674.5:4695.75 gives 1.07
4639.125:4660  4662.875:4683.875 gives 1.02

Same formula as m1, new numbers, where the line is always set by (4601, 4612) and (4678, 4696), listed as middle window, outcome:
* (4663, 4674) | 0.08 mag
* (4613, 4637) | 0.03 mag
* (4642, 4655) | 0.06 mag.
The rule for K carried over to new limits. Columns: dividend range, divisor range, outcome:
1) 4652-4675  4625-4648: 1.03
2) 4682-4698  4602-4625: 1.14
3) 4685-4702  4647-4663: 1.13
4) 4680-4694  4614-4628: 1.10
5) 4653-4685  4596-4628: 1.03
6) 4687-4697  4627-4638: 1.09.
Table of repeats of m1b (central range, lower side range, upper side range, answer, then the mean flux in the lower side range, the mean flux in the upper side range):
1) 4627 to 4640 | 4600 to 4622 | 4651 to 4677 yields -0.1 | 15.7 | 15.7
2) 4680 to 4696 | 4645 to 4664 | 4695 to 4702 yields 0.1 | 15.2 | 17.4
